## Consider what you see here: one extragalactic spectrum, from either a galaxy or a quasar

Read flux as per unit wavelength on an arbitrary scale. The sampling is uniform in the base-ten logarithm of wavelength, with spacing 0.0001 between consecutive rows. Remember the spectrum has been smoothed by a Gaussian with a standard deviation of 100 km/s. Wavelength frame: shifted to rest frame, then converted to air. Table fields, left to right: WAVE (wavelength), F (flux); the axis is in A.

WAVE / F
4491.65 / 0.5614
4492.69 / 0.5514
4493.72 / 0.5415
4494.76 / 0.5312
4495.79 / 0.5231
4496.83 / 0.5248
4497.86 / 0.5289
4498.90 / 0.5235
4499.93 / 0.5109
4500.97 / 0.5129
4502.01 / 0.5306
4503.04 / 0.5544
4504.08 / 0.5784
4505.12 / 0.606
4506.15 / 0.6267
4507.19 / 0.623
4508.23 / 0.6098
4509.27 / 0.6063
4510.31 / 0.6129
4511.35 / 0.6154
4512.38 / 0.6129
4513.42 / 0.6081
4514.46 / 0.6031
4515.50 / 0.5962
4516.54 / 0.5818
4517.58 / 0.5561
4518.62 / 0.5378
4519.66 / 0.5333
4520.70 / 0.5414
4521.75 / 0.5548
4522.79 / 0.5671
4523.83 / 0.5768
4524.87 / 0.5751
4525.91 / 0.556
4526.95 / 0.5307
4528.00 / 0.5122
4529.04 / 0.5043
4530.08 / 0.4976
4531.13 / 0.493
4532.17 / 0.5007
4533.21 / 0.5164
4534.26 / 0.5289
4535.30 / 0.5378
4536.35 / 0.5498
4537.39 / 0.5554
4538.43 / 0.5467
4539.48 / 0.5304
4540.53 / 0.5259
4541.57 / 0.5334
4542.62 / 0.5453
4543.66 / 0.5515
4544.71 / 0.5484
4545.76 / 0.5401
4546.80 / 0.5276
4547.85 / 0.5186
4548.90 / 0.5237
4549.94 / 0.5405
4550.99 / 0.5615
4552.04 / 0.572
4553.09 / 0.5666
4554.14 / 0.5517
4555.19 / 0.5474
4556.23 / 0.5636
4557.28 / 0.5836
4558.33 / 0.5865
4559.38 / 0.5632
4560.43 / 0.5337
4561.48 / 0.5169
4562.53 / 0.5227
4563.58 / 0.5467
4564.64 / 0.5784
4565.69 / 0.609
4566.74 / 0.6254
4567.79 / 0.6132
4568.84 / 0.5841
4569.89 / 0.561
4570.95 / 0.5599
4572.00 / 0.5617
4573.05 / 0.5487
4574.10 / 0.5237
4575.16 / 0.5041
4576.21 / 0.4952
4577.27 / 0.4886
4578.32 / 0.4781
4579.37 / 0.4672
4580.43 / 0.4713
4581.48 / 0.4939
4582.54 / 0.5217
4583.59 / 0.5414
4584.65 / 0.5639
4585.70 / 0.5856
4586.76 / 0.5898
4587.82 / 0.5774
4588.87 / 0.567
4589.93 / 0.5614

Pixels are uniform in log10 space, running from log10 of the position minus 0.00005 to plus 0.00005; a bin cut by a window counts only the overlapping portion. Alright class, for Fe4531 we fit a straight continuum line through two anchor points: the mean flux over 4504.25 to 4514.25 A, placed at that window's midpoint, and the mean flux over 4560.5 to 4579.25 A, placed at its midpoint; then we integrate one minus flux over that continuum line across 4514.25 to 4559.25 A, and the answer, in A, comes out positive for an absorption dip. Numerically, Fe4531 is 2.79 A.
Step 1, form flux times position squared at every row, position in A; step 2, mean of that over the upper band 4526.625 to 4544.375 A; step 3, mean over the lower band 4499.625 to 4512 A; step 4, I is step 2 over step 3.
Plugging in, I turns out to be 0.91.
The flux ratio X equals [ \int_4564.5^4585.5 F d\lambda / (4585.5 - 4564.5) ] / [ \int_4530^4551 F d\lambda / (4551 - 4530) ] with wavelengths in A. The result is 1.01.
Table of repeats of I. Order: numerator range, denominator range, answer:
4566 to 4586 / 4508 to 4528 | 0.96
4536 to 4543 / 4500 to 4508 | 0.96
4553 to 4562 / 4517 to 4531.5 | 1.05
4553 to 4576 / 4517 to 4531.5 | 1.06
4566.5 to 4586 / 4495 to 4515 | 0.96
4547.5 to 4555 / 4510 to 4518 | 0.93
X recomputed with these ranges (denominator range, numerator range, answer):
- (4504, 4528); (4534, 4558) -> 0.94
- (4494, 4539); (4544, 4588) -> 0.98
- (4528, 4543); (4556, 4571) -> 1.08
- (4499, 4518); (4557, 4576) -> 0.96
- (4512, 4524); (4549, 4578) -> 0.97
